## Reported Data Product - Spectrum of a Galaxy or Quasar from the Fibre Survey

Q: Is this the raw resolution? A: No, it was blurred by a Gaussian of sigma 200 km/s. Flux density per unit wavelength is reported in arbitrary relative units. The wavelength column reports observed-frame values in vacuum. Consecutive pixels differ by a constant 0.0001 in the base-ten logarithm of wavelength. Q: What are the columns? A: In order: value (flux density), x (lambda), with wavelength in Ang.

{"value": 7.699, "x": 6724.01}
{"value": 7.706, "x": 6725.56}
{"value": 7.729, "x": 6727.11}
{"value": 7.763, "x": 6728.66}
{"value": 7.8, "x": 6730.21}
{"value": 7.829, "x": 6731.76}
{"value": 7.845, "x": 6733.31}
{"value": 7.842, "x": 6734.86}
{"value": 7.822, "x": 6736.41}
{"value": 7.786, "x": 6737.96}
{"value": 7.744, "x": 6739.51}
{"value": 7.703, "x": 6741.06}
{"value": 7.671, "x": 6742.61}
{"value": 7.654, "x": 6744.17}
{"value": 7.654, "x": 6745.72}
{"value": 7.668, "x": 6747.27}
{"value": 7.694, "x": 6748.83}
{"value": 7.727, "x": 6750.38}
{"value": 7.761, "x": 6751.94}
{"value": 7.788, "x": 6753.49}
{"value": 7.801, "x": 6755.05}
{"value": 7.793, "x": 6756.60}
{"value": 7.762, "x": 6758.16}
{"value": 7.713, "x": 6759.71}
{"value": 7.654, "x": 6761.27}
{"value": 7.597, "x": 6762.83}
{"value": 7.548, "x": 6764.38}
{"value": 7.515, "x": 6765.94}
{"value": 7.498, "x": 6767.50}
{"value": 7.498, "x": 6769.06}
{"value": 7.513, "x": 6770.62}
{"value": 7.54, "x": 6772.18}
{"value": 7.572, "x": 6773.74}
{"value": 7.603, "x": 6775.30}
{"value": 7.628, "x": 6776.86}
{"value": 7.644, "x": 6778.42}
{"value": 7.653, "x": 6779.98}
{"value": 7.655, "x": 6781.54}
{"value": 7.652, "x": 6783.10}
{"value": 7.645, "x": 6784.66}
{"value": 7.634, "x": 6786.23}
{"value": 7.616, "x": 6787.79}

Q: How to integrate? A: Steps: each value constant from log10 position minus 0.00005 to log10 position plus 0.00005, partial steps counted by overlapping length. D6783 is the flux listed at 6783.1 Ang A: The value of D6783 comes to 7.652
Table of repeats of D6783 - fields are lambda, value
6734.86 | 7.842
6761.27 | 7.654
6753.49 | 7.788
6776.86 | 7.628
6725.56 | 7.706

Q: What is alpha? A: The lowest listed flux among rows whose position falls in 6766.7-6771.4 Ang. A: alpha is 7.498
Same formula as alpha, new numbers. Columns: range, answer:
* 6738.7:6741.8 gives 7.703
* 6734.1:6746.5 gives 7.654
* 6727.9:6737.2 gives 7.763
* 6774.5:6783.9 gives 7.603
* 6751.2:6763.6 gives 7.597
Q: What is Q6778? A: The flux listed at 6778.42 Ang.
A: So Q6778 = 7.644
